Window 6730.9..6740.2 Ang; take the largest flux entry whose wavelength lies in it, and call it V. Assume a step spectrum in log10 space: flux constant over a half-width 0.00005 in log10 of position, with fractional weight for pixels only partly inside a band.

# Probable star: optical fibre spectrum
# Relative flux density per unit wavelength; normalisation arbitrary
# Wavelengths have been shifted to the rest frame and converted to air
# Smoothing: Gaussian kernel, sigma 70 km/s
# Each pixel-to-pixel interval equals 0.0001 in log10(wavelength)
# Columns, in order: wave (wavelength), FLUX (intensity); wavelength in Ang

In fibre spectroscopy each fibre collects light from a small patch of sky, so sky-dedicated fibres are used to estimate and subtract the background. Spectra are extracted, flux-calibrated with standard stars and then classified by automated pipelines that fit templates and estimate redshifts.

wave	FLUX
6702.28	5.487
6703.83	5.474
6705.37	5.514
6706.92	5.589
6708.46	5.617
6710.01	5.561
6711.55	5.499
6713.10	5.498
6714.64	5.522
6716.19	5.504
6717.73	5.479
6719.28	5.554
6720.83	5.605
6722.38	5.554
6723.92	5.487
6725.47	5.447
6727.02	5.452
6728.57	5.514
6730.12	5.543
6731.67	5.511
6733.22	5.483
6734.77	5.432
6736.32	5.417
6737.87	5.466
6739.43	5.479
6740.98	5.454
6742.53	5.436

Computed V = 5.511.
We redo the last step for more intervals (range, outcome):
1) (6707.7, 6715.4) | 5.617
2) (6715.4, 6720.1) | 5.554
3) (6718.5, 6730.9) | 5.605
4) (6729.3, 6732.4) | 5.543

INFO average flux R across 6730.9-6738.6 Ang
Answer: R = 5.46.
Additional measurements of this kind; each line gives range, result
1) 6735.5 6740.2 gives 5.45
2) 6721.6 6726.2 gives 5.5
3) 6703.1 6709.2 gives 5.55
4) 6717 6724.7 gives 5.54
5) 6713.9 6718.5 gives 5.51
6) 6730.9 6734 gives 5.5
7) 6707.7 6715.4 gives 5.54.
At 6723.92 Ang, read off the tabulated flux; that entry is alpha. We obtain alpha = 5.487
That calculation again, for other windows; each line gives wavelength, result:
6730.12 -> 5.543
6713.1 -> 5.498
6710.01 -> 5.561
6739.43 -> 5.479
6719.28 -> 5.554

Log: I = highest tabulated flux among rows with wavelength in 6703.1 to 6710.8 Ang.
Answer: 5.617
